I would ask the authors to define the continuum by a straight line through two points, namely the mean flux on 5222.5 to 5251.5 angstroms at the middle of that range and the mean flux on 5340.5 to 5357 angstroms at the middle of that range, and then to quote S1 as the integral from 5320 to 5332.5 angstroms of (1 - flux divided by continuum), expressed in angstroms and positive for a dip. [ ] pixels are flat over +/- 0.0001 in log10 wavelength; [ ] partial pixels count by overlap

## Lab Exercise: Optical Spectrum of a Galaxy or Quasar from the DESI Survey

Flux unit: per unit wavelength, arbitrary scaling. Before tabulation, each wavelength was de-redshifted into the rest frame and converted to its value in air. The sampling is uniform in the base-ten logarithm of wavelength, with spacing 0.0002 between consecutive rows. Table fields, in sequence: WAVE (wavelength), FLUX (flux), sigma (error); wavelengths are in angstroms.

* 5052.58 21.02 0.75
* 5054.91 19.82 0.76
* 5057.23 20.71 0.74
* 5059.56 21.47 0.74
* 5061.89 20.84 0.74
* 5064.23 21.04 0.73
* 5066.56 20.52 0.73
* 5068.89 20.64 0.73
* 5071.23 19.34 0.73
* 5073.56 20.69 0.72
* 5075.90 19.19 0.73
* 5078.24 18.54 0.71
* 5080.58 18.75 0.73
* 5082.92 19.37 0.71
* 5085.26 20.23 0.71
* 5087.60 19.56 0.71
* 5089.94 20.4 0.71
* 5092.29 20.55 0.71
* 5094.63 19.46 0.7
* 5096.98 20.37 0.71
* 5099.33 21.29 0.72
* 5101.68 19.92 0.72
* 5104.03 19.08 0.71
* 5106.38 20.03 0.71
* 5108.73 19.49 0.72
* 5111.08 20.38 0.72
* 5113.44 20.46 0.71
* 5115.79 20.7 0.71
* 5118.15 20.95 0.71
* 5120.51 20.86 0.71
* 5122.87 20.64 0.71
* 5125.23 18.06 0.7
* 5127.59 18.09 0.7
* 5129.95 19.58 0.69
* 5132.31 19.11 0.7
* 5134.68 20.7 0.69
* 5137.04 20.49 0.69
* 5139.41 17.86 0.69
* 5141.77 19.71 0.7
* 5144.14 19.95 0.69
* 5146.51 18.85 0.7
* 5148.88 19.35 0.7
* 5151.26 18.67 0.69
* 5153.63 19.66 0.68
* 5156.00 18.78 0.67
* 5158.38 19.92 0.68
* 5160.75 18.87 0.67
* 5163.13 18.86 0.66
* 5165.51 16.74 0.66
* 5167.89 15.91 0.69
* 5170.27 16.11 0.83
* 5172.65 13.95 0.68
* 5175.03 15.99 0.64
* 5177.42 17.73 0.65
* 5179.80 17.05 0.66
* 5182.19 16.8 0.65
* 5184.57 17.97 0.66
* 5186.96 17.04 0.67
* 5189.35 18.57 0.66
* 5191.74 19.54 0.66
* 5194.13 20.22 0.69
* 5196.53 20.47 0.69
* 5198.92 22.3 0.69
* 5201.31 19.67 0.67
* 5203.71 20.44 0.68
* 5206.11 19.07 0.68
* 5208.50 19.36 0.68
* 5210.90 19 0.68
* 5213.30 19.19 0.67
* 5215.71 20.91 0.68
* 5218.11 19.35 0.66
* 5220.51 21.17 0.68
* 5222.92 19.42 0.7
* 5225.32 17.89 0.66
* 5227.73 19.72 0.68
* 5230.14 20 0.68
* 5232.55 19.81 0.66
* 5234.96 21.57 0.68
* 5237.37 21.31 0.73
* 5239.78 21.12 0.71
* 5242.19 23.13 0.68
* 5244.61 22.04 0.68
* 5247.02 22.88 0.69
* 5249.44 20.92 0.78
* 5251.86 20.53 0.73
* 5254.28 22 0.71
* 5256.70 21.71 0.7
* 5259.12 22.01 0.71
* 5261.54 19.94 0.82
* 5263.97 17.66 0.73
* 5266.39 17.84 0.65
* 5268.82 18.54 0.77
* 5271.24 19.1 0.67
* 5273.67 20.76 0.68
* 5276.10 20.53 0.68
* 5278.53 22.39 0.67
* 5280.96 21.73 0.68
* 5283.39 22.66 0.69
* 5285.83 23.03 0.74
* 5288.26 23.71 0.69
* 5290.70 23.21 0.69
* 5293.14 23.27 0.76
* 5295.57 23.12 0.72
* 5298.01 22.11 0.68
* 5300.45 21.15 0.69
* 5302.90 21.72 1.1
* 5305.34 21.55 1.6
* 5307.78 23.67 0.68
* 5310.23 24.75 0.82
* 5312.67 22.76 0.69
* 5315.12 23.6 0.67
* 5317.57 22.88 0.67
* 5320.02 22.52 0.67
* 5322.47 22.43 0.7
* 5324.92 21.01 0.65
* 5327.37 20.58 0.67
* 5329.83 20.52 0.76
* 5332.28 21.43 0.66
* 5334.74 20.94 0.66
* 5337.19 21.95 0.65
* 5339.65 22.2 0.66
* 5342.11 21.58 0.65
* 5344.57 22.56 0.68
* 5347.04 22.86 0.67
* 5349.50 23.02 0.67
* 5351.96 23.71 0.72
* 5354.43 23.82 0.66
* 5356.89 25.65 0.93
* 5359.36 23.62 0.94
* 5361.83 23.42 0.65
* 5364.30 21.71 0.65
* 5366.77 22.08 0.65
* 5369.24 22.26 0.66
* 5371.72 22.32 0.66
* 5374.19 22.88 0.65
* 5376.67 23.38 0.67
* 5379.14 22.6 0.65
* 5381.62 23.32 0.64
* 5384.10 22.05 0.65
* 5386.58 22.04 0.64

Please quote 0.8 angstroms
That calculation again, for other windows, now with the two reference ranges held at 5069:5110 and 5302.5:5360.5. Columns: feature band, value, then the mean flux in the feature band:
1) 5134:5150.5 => 0.7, 19.5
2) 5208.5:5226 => 1.4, 19.6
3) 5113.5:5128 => 0.1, 20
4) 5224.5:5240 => 0.9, 20.2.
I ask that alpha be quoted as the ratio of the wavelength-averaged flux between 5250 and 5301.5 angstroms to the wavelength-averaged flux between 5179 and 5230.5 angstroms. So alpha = 1.1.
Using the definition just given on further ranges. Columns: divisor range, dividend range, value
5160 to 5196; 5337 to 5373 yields 1.31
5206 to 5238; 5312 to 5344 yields 1.10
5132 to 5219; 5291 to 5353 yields 1.19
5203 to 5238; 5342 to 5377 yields 1.16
